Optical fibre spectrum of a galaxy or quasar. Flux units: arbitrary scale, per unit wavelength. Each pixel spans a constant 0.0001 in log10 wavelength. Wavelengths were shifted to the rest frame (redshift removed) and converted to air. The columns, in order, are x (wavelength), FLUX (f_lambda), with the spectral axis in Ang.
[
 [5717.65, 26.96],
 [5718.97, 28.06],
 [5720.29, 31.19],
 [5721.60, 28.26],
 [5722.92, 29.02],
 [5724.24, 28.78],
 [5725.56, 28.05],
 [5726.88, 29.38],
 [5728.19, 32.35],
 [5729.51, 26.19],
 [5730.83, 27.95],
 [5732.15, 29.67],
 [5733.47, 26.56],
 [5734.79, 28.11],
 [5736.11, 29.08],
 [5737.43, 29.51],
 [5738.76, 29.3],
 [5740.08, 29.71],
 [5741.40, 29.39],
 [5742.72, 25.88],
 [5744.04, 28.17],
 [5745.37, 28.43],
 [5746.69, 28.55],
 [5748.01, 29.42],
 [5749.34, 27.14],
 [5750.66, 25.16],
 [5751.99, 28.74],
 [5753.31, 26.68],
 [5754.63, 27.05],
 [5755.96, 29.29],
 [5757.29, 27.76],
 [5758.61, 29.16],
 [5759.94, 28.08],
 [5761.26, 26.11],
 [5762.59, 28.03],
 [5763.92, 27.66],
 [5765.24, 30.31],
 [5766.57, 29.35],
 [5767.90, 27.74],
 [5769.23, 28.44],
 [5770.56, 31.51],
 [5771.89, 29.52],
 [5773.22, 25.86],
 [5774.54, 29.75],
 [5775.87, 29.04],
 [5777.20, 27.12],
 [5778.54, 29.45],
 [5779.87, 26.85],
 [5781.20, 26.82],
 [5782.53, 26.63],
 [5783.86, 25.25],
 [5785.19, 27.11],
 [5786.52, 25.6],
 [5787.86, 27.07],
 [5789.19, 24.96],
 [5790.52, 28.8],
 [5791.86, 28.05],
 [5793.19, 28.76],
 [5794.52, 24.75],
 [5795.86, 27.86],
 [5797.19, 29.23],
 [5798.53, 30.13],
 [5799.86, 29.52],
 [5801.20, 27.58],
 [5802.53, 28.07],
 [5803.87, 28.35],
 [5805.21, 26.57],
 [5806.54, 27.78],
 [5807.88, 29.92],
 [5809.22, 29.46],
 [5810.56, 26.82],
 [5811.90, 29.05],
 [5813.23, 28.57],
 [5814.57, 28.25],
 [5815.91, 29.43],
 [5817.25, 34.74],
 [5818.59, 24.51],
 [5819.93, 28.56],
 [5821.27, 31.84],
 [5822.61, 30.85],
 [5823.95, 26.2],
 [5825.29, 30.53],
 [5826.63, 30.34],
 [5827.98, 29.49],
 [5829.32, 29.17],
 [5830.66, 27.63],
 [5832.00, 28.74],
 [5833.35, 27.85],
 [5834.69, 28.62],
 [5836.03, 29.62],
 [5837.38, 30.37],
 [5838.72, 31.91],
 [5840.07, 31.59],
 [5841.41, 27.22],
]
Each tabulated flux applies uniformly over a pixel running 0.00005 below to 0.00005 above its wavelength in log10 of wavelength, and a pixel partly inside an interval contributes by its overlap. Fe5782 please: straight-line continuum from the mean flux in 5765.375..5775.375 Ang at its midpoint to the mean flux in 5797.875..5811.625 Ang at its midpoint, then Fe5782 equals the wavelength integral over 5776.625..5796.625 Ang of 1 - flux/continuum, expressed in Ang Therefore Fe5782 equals 1.2 Ang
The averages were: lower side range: 29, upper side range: 28.4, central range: 27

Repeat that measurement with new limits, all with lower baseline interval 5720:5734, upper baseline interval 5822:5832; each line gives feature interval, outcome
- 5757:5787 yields 1.02 Ang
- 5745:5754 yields 0.37 Ang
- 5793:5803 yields 0.29 Ang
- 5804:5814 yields 0.27 Ang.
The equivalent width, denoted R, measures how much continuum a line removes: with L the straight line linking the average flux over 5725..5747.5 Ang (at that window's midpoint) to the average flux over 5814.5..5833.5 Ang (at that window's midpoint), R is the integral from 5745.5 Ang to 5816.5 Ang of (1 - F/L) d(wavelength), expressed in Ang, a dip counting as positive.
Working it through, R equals 2.32 Ang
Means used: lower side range 28.6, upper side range 29.3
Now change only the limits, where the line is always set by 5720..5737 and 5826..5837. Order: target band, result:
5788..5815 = 0.75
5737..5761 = 0.56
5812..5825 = -0.14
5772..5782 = 0.33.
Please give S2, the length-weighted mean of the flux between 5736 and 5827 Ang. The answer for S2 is 28.3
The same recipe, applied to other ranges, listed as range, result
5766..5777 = 28.8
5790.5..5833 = 28.7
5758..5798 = 27.8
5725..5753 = 28.4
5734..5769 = 28.2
